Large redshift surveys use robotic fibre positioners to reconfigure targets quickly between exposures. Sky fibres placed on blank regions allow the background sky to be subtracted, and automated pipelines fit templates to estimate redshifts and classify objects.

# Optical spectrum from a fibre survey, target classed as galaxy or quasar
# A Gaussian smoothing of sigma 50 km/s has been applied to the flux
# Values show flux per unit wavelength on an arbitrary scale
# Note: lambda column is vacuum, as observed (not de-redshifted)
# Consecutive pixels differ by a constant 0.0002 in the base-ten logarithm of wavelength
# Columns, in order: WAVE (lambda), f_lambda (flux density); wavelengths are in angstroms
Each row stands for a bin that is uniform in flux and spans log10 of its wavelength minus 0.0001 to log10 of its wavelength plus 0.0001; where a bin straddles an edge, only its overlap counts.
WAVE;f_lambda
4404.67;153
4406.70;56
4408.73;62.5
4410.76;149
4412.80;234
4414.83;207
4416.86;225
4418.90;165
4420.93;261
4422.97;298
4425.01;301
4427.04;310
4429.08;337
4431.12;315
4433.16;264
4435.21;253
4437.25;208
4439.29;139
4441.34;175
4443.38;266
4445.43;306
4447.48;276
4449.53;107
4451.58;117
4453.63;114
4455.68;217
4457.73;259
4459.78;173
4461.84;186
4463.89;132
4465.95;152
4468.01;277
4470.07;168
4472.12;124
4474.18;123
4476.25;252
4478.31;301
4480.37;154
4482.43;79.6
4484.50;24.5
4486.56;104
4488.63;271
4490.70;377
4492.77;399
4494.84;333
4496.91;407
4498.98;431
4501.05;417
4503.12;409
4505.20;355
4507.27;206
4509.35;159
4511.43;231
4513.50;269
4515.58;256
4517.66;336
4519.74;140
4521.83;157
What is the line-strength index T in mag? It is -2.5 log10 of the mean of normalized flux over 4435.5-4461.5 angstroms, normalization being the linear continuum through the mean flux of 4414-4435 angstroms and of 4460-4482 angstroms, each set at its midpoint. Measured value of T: 0.14 mag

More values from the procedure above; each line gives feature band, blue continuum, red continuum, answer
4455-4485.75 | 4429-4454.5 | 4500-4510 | 0.43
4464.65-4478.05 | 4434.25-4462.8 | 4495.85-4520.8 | 0.26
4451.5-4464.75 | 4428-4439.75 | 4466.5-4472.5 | 0.22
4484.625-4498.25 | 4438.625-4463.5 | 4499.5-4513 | -0.09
